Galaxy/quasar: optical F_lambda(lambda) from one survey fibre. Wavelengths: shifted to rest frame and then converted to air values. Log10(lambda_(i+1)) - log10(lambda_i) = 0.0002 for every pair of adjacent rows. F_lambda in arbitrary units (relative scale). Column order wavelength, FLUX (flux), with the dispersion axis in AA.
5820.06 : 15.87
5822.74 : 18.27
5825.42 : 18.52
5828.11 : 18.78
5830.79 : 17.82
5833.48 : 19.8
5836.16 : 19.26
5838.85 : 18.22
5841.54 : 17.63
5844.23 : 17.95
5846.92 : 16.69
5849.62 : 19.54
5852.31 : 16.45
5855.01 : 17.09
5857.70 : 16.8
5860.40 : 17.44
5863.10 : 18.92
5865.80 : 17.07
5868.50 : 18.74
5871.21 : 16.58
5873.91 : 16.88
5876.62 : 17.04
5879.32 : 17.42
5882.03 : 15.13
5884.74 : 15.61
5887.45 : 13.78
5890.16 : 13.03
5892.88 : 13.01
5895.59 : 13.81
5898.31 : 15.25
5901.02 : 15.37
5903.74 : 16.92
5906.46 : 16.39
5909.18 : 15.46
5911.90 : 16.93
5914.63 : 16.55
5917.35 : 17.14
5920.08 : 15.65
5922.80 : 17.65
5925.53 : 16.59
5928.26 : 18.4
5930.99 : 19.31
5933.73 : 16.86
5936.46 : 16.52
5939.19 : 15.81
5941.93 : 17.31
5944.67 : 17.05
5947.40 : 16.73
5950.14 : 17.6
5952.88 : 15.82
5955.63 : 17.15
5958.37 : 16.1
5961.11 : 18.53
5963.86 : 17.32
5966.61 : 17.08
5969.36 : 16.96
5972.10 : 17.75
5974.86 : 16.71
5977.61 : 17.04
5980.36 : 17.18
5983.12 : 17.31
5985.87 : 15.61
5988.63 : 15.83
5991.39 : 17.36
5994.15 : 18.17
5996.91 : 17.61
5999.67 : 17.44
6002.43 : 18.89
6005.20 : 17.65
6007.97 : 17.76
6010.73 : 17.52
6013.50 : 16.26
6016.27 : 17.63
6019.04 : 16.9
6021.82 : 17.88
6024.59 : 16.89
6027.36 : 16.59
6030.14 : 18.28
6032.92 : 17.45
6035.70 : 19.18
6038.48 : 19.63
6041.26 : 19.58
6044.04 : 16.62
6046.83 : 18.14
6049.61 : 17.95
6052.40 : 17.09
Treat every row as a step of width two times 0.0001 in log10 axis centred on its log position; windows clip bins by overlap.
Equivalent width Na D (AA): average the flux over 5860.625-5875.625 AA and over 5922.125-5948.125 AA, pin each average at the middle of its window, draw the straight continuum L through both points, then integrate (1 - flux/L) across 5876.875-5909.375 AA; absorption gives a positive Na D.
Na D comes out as 4.3 AA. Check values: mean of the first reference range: 17.6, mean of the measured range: 15.2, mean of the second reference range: 17.2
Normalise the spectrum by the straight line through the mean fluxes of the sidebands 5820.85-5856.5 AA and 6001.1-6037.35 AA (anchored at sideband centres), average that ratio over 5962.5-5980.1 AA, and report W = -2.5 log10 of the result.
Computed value 0.04 mag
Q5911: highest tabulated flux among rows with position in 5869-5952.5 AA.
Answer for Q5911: 19.31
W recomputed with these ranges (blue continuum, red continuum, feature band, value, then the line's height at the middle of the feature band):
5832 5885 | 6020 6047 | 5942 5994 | 0.052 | 17.8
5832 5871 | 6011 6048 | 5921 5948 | 0.039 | 17.8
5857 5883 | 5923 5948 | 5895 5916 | 0.086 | 17.2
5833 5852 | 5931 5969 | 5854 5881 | 0.037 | 18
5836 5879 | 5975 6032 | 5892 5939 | 0.071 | 17.5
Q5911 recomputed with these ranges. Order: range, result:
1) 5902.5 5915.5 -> 16.93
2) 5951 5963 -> 18.53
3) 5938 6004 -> 18.89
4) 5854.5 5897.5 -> 18.92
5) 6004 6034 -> 18.28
